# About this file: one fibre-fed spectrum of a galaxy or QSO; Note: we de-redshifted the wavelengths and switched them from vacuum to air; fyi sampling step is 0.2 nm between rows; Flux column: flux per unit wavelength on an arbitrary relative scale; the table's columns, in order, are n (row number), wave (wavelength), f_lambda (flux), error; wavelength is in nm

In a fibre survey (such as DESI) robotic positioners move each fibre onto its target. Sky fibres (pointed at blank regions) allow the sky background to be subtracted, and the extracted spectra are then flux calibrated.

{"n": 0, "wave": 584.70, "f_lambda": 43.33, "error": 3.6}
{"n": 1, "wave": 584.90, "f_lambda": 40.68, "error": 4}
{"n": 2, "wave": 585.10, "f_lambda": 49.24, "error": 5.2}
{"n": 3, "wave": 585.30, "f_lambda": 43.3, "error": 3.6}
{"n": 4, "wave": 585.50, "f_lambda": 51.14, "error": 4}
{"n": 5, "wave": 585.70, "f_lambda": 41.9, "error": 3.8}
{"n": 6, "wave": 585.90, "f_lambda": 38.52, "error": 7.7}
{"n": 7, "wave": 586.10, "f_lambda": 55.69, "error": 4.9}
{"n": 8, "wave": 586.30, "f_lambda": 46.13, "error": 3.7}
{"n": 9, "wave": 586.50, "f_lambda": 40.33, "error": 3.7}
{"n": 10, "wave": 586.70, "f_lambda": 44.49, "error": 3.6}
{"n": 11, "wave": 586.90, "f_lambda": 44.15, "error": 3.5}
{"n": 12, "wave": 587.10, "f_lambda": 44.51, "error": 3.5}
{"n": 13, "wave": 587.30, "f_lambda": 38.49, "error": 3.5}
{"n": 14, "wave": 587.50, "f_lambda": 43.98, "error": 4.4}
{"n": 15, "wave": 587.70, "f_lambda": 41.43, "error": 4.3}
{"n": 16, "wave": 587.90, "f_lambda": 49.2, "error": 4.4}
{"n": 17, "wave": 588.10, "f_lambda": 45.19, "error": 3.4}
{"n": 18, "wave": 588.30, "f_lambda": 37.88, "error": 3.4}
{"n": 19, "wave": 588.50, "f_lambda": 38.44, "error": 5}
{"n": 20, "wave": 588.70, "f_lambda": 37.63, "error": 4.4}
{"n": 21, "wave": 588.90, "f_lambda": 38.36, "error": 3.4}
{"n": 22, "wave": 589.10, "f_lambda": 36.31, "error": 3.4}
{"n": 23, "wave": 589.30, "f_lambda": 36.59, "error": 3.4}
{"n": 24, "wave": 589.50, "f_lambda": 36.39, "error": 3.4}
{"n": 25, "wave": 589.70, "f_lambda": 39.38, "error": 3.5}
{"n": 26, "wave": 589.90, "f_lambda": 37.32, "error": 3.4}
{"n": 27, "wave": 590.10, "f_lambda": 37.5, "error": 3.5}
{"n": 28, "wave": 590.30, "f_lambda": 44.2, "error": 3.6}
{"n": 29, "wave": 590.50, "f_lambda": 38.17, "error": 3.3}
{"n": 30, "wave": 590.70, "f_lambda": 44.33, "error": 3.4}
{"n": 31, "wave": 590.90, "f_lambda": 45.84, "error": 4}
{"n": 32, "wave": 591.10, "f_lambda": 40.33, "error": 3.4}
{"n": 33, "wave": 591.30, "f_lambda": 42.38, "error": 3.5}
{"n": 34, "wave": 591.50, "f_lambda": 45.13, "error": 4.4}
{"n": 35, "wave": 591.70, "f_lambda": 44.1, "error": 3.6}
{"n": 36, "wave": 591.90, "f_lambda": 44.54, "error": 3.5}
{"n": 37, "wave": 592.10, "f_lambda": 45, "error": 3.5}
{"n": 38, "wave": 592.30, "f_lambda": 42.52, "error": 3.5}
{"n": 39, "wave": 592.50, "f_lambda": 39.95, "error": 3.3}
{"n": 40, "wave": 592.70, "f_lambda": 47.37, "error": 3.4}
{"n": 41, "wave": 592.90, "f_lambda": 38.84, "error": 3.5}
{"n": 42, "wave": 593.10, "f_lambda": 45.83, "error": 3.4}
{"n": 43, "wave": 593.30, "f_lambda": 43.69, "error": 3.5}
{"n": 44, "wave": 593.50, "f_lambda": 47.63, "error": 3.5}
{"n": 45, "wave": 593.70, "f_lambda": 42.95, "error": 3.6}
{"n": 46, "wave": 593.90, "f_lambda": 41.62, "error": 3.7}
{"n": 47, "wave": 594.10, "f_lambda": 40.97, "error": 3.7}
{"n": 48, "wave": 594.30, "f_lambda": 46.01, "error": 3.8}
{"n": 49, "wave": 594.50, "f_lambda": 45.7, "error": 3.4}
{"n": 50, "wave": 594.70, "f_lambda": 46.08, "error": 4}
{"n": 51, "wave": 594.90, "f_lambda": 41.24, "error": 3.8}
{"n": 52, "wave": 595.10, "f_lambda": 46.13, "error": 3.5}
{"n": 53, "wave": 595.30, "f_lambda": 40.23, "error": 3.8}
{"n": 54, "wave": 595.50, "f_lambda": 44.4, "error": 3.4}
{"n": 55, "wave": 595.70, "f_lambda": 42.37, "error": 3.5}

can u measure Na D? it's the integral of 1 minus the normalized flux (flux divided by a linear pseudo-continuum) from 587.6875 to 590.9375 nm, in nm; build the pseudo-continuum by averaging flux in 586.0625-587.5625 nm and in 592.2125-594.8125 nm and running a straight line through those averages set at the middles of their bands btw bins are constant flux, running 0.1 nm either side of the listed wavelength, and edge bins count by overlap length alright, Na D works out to 0.29 nm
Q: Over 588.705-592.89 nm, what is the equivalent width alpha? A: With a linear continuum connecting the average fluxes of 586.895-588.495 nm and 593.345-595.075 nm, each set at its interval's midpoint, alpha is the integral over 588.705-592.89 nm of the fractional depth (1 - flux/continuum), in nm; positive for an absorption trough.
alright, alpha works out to 0.22 nm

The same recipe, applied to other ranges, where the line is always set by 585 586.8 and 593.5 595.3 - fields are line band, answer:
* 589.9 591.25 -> 0.097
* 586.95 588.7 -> 0.119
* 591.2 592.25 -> 0.006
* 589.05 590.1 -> 0.178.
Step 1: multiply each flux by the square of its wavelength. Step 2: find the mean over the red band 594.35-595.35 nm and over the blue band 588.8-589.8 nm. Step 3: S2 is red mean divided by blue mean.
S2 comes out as 1.2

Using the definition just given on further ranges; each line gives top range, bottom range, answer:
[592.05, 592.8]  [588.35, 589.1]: 1.17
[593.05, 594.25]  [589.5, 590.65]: 1.13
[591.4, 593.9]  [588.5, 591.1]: 1.13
